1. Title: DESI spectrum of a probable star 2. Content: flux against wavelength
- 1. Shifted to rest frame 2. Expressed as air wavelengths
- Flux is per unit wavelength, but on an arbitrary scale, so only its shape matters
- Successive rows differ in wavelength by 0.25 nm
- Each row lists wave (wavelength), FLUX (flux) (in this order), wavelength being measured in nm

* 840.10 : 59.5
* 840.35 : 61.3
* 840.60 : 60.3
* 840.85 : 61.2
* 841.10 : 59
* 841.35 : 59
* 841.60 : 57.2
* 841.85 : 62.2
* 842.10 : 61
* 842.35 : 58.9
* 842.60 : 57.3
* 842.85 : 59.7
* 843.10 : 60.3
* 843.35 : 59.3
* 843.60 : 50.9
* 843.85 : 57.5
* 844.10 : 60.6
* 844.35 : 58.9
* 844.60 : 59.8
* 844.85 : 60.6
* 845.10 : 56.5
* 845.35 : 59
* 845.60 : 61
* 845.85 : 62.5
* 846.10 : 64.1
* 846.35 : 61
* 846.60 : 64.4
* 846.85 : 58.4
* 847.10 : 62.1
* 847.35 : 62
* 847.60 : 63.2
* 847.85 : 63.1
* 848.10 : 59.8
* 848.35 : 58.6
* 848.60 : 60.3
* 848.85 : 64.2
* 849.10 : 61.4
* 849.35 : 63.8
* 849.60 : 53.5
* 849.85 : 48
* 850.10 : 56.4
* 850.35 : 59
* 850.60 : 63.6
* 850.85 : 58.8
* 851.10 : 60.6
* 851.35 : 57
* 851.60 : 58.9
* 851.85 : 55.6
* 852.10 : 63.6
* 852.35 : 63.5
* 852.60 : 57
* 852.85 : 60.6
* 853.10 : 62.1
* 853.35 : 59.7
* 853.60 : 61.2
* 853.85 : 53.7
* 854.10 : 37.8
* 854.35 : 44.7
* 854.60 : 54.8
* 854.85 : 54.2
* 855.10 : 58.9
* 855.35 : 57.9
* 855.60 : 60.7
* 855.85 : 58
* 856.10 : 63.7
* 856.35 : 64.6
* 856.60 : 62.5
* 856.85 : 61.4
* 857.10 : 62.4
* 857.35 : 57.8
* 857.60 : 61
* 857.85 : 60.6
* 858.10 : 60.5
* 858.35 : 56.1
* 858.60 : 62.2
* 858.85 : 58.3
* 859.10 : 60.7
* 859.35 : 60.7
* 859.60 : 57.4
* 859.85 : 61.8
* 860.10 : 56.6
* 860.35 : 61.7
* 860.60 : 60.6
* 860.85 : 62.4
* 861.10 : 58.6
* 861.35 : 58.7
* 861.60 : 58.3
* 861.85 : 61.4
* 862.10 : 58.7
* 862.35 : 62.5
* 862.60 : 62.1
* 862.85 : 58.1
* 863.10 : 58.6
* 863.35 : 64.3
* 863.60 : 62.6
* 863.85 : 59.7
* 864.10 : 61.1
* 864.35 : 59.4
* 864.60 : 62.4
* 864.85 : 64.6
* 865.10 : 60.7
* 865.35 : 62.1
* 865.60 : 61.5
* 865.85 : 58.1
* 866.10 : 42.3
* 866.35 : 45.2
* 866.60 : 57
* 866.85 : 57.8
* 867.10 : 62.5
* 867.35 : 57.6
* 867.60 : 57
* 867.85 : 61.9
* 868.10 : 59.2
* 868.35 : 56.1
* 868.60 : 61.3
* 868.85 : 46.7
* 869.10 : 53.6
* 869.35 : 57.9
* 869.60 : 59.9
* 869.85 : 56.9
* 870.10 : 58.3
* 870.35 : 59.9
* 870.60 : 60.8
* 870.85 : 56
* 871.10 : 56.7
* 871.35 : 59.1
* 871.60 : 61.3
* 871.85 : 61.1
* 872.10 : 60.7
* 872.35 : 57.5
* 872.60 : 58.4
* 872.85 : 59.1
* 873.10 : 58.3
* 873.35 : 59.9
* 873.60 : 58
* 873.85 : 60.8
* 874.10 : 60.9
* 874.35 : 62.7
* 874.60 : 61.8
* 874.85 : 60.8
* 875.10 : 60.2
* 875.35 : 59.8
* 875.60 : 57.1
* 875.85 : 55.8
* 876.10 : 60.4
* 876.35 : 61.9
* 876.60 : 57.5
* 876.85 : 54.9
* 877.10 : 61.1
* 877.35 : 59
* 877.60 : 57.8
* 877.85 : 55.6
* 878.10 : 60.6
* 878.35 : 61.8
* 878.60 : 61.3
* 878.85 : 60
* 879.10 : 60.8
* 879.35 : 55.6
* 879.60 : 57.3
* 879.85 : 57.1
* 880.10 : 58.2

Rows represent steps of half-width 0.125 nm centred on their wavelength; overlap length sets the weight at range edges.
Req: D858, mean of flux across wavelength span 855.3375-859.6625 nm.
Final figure 60.5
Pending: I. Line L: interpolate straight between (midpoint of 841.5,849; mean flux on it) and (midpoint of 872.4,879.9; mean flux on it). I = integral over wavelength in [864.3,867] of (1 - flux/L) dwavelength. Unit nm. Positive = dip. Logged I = 0.10 nm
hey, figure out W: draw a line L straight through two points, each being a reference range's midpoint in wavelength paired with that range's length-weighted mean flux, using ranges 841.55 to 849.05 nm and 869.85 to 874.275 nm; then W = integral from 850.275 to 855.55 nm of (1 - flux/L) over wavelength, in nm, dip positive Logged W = 0.23 nm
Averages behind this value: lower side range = 60.2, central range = 57.3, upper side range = 59.2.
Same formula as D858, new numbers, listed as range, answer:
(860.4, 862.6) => 60.3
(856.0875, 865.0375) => 60.6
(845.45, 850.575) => 60.4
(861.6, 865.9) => 61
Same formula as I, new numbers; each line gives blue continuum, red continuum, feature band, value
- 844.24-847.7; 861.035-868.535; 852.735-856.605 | 0.196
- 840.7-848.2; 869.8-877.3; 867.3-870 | 0.105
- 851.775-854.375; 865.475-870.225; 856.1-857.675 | -0.143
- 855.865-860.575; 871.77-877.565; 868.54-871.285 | 0.124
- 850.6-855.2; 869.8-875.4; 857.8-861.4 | -0.121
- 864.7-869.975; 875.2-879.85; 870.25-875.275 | -0.146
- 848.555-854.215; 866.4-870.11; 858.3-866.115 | -0.332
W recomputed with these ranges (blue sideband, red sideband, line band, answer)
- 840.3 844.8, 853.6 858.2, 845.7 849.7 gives -0.20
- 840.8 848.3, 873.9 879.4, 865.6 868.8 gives 0.18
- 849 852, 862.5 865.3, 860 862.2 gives 0.03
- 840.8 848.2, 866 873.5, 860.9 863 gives -0.06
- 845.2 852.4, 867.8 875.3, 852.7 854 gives 0.02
